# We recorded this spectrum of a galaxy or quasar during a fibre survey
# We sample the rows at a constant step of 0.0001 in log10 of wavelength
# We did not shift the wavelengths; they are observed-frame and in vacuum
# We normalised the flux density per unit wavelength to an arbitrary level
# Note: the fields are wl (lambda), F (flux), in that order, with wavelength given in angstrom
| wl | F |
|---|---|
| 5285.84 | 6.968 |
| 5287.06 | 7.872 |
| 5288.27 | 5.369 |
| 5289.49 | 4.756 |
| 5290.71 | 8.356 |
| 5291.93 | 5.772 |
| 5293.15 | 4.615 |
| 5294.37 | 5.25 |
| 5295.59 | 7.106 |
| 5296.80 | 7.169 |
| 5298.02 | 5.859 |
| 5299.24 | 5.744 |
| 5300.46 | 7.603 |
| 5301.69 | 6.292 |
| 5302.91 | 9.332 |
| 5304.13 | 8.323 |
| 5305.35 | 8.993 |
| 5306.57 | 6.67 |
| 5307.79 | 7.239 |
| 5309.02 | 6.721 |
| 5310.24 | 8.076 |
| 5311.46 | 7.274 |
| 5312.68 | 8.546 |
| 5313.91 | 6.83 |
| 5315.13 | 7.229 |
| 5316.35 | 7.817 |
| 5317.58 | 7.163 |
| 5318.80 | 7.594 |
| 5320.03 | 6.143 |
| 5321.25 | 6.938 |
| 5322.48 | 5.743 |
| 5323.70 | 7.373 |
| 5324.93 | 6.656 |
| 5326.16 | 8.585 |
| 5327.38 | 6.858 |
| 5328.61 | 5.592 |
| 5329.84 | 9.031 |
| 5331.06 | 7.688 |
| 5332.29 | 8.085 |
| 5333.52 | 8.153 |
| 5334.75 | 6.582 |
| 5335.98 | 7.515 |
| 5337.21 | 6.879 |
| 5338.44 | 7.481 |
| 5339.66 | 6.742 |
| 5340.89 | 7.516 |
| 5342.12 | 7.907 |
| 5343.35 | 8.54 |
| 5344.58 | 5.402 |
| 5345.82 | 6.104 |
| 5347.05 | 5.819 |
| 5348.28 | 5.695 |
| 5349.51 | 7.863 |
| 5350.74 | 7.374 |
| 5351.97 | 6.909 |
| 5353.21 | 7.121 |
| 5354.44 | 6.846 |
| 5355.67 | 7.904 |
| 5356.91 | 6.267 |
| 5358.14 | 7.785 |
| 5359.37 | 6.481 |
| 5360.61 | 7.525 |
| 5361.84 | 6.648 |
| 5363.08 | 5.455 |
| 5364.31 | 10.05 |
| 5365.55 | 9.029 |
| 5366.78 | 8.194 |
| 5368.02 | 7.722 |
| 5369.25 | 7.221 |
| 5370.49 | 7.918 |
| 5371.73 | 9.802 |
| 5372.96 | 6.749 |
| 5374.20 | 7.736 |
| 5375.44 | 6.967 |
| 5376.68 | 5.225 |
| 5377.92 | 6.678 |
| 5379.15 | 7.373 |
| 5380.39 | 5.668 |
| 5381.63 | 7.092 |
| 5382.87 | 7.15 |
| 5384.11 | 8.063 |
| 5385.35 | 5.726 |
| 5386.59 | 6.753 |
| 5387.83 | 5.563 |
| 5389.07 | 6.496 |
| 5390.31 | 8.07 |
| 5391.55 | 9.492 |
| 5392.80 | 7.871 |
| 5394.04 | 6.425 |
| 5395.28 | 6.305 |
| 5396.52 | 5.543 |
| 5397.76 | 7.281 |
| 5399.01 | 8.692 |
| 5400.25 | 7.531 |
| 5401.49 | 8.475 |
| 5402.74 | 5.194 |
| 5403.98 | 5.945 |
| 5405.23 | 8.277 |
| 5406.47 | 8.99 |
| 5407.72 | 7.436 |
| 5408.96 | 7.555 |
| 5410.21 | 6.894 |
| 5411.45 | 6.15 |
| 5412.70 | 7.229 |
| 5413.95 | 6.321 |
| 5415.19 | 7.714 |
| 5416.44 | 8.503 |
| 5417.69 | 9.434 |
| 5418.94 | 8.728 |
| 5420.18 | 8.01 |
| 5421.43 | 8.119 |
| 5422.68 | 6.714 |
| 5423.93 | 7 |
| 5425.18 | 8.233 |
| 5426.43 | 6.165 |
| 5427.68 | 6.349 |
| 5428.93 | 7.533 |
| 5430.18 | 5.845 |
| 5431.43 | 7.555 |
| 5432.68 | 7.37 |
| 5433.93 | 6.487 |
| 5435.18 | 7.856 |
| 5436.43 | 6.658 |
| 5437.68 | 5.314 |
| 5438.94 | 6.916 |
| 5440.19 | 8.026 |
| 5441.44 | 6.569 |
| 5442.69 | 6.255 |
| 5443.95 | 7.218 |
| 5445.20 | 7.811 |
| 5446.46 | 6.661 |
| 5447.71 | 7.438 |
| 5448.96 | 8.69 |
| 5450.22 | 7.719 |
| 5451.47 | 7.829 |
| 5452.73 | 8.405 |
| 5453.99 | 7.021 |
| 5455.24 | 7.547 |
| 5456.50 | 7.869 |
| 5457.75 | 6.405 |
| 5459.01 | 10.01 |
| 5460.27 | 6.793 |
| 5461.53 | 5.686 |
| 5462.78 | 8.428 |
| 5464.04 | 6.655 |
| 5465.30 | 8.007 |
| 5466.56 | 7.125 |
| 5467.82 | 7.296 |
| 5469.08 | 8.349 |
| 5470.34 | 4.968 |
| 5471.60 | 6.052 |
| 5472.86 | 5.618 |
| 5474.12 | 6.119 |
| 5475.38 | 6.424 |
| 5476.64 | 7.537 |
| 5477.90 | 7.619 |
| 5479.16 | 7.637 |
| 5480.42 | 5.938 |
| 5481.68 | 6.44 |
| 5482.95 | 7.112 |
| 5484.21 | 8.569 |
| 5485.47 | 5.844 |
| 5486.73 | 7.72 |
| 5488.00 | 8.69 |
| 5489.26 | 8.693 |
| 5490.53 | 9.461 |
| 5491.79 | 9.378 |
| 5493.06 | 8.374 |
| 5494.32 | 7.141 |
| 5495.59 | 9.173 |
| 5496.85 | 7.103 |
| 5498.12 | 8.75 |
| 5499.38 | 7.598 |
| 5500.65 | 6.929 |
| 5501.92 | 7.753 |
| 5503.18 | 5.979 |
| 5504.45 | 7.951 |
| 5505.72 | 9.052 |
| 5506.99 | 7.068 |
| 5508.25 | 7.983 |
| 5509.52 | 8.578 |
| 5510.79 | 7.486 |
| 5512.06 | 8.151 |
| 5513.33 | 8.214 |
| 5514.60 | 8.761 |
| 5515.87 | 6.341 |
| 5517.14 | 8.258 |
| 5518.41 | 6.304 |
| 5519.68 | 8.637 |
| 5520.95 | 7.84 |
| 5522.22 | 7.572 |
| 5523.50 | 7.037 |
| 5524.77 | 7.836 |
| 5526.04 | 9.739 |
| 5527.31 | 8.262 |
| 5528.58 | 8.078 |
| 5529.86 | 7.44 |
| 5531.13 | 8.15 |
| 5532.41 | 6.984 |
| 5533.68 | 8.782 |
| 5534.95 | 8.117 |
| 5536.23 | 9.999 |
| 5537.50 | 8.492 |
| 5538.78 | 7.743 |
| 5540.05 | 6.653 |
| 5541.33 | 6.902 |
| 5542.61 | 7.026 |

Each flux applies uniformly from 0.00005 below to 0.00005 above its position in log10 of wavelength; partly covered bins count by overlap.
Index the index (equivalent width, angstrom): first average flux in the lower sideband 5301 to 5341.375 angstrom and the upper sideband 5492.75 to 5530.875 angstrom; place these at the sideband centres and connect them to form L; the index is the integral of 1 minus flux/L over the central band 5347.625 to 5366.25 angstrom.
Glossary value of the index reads 0.51 angstrom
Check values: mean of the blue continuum 7.38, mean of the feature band 7.27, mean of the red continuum 7.85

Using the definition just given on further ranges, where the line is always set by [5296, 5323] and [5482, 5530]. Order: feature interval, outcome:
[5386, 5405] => 1.18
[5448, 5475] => 1.74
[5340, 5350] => 0.71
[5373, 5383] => 1.02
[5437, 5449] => 1.07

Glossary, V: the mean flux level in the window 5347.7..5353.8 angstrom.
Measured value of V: 7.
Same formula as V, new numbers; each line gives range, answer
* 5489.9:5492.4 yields 9.44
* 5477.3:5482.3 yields 6.91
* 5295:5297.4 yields 7.17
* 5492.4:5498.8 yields 8.11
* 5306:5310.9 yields 7.18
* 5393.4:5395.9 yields 6.39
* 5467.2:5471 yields 6.86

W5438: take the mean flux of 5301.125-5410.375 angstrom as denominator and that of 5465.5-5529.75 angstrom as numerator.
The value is 1.05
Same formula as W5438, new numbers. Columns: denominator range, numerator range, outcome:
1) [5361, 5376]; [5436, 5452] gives 0.92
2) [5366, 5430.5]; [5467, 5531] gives 1.05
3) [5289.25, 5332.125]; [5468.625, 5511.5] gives 1.06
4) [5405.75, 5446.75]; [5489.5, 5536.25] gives 1.10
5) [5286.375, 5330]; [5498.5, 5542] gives 1.12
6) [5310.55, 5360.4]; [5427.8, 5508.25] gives 1.03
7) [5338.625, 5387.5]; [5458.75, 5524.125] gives 1.05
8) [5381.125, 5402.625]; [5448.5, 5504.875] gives 1.04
